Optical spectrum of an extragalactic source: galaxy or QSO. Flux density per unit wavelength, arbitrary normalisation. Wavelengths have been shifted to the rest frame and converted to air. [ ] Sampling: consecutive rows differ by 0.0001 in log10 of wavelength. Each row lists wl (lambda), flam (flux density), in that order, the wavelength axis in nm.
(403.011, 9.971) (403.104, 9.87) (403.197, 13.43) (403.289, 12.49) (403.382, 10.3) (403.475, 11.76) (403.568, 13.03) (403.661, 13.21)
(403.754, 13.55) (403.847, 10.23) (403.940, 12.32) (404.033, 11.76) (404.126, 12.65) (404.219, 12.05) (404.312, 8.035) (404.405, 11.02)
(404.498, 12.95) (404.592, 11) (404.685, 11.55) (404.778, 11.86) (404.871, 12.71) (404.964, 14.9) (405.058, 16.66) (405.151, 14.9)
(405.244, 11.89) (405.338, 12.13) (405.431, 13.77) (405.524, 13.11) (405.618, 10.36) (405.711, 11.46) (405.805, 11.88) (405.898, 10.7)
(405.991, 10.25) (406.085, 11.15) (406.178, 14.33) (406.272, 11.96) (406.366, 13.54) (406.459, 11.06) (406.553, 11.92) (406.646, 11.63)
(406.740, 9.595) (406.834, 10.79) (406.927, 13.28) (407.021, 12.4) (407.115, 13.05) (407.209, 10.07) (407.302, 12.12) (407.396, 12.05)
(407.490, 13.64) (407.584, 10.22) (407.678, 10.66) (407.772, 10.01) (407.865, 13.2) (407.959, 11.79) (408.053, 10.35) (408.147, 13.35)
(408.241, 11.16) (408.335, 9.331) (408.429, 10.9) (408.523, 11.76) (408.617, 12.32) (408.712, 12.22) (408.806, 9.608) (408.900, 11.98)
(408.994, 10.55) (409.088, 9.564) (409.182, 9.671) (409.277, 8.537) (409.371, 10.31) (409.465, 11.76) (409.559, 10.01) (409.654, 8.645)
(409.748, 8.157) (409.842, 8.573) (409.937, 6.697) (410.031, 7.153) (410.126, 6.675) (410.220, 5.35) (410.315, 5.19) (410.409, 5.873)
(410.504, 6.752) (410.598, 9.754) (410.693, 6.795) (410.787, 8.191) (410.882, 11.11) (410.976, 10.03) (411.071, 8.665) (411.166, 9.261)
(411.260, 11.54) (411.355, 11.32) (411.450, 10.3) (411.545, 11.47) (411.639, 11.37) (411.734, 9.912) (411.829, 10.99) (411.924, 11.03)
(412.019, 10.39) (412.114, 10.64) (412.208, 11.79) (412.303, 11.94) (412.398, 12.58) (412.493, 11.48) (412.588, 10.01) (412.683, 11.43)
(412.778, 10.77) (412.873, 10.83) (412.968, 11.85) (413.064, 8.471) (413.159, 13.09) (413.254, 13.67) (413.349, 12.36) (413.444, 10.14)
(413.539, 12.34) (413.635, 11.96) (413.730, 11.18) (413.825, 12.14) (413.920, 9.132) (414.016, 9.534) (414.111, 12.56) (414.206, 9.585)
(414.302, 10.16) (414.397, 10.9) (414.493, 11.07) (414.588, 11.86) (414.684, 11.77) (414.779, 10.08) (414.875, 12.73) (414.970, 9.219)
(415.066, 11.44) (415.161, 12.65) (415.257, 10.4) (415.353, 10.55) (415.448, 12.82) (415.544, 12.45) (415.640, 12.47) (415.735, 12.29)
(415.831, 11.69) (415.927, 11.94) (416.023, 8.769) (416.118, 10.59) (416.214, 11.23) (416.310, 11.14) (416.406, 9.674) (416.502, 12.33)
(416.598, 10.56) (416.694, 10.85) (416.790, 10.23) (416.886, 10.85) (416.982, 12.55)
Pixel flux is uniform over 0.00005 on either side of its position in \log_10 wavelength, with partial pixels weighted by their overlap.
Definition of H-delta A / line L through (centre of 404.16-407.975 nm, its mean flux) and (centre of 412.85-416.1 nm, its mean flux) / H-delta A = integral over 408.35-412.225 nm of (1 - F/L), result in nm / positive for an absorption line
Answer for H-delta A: 0.69 nm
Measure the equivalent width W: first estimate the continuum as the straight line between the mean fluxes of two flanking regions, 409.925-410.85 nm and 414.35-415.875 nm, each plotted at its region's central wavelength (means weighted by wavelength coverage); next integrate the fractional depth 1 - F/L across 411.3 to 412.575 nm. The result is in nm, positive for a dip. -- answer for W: -0.41 nm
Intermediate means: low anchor 6.92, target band 11.1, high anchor 11.5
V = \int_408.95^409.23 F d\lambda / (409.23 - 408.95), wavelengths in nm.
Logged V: 9.91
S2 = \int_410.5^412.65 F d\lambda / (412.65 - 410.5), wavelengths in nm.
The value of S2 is 10.4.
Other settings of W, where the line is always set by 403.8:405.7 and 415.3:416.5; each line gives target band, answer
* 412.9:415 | 0.06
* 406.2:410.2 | 0.42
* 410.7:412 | 0.16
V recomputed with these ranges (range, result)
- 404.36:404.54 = 12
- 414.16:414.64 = 10.7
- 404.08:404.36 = 10.9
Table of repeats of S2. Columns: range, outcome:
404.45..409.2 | 11.8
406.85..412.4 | 10.2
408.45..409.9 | 10.2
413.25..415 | 11.1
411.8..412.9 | 11.2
